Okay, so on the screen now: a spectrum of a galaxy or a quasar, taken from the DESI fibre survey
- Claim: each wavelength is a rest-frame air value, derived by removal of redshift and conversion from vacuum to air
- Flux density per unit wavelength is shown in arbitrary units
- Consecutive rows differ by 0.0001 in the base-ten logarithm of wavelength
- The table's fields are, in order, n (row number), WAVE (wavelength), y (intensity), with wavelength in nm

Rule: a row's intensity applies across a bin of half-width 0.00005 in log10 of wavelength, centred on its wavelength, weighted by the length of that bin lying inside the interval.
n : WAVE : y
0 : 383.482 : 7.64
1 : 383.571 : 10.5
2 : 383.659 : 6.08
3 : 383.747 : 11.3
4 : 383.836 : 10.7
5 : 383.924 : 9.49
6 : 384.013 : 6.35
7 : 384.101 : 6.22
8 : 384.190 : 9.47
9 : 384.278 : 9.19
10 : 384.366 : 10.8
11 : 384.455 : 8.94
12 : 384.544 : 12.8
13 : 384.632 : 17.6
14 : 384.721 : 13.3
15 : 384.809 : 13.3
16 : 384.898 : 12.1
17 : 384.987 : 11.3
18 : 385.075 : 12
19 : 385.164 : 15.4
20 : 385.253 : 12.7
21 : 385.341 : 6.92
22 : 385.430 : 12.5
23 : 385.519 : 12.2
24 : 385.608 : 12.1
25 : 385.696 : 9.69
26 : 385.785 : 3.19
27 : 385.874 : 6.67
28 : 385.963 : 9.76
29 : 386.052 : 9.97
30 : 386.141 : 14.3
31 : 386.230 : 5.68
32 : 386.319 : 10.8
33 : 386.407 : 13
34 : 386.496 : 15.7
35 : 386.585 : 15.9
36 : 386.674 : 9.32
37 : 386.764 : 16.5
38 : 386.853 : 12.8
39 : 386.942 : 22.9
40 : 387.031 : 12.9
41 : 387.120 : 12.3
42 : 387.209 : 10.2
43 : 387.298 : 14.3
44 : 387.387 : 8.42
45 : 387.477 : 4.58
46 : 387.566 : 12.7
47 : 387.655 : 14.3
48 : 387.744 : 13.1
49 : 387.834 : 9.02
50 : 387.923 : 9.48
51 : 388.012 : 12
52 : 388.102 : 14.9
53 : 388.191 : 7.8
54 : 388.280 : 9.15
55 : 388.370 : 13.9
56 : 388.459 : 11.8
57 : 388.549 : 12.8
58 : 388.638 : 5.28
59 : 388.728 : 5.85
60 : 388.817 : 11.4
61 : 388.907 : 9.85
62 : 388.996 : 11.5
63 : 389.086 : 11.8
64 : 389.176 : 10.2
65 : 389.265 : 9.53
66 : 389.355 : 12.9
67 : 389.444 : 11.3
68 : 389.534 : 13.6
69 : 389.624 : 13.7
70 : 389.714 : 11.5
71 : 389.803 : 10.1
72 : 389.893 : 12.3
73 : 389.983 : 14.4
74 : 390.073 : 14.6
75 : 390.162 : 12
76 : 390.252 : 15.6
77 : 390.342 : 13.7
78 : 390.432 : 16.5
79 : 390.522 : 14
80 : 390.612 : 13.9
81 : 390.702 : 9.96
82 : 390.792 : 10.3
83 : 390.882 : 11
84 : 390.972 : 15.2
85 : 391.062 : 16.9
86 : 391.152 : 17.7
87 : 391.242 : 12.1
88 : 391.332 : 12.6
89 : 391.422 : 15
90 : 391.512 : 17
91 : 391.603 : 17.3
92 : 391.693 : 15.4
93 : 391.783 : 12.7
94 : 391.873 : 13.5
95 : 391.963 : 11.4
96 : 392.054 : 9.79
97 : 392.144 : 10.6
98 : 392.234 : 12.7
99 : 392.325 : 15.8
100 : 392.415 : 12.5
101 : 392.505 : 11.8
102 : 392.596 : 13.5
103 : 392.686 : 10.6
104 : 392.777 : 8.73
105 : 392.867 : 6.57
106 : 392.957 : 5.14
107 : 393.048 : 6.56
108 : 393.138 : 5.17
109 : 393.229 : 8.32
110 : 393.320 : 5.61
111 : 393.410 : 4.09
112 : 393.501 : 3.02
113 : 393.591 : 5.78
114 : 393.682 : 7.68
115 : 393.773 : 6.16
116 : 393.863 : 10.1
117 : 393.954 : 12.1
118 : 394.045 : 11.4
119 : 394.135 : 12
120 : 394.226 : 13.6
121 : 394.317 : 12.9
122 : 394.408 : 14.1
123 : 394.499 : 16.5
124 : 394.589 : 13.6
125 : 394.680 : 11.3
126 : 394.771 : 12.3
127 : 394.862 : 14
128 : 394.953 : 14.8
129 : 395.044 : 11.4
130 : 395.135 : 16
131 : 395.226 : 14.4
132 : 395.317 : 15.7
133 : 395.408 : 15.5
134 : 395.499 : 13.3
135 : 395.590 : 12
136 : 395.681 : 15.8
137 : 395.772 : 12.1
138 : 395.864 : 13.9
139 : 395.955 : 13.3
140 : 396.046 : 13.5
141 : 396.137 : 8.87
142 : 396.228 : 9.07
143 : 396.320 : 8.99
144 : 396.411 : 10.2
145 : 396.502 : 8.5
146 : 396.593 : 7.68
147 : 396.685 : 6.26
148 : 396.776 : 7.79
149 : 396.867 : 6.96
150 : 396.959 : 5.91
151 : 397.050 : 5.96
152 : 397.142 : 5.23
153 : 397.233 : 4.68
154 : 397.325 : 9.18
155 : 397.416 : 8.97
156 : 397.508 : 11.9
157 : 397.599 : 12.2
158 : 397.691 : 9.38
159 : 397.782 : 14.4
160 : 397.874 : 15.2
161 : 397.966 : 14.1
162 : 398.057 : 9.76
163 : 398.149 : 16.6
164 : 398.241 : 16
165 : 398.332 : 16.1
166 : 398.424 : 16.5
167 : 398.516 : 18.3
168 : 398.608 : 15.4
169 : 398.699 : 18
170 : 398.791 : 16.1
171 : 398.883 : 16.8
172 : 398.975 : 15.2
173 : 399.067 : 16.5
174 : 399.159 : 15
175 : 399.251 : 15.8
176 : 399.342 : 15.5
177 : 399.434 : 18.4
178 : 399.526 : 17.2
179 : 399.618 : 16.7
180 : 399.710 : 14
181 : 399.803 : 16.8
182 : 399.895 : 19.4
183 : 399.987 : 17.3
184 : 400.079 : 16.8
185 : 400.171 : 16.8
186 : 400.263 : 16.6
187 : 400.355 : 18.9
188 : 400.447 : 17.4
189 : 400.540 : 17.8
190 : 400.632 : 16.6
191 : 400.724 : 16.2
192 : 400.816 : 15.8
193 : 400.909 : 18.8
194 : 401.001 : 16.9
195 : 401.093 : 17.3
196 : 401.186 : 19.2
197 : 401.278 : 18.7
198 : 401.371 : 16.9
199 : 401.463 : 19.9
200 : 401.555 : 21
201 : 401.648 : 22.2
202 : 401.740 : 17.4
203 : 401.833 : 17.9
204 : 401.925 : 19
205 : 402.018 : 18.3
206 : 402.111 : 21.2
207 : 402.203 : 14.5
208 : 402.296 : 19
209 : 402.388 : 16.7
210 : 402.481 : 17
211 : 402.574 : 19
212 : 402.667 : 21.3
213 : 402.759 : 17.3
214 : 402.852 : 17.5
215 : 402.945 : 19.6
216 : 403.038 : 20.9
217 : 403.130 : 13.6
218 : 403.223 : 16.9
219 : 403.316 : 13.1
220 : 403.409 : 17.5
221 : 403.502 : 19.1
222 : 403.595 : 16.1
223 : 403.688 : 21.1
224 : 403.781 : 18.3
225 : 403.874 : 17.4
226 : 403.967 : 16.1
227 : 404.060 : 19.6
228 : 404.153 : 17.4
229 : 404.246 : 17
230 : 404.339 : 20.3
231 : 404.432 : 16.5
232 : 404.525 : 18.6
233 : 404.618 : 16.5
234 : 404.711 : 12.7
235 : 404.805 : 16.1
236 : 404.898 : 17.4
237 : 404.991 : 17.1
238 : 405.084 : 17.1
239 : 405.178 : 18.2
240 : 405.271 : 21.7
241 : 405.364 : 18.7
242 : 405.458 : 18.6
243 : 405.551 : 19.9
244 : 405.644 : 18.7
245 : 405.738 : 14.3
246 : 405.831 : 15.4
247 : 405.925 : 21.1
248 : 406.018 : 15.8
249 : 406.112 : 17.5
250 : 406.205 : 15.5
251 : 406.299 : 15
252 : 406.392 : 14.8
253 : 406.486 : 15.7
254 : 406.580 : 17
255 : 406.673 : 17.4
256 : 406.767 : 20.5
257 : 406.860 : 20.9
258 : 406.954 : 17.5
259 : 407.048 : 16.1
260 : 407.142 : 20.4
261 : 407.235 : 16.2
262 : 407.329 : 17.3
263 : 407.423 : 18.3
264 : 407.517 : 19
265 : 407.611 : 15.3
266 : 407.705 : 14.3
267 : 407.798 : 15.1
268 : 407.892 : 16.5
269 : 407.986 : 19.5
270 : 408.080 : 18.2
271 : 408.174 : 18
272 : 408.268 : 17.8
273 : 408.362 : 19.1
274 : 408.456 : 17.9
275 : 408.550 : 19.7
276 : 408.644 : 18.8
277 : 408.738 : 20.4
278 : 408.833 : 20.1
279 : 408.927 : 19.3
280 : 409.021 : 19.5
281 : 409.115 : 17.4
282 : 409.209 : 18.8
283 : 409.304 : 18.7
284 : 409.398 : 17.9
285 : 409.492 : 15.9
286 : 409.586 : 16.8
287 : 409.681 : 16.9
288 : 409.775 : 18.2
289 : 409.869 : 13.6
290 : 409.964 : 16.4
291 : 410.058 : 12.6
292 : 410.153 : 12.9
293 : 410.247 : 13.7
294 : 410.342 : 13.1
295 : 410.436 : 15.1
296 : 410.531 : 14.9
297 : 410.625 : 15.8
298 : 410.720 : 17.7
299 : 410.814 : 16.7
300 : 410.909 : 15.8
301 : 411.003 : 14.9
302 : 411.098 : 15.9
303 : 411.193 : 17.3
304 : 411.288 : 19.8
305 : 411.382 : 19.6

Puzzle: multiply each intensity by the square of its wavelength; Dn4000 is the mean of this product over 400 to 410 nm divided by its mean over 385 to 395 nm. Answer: 1.65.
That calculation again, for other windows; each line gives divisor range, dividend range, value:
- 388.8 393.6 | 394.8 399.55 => 1.12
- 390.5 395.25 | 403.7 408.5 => 1.61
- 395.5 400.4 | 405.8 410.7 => 1.36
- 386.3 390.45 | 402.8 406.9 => 1.58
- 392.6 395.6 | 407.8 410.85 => 1.73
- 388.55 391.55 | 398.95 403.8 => 1.49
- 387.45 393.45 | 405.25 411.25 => 1.62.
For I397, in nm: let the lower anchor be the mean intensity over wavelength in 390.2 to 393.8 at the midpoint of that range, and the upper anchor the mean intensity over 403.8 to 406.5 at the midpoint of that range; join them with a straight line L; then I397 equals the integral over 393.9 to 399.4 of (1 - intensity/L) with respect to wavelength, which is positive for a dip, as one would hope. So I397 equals 0.34 nm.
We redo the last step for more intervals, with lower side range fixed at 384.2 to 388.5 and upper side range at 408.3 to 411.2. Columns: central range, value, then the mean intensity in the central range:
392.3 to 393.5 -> 0.42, 8.47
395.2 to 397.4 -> 0.58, 10.1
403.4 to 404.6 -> -0.19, 18.1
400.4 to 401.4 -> -0.17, 17.4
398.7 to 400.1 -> -0.19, 16.5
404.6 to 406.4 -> -0.14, 17.2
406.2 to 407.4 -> -0.09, 17.3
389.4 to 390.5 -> -0.07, 13.3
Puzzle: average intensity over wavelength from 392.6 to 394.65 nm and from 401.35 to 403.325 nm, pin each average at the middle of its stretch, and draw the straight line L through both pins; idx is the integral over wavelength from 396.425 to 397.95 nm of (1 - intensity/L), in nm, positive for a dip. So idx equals 0.48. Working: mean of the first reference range 9.19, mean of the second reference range 18.3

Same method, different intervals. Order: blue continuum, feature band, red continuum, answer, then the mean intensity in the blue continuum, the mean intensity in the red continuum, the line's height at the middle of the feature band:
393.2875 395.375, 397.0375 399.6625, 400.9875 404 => 0.15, 11.3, 18.1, 14.7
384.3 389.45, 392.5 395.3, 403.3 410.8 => 0.66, 11.4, 17.3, 13.5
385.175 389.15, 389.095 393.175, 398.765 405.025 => 0.15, 11.2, 17.5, 12.9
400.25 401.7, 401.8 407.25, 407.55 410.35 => 0.02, 18.2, 17.1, 17.7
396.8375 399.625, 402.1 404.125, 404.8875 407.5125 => -0.23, 13.4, 17.7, 16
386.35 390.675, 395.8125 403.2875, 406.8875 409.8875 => 0.17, 12.2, 17.8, 15.3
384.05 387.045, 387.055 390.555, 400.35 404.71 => 0.35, 11.7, 17.9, 12.9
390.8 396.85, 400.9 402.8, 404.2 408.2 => -0.40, 11.5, 17.4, 15.3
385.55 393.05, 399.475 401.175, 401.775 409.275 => -0.13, 11.9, 17.8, 15.9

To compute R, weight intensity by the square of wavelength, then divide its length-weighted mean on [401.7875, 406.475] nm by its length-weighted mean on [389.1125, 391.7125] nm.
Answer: 1.4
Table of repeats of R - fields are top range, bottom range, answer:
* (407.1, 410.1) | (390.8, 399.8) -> 1.55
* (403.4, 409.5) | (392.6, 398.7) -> 1.71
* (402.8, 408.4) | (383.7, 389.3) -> 1.73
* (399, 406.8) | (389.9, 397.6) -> 1.62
